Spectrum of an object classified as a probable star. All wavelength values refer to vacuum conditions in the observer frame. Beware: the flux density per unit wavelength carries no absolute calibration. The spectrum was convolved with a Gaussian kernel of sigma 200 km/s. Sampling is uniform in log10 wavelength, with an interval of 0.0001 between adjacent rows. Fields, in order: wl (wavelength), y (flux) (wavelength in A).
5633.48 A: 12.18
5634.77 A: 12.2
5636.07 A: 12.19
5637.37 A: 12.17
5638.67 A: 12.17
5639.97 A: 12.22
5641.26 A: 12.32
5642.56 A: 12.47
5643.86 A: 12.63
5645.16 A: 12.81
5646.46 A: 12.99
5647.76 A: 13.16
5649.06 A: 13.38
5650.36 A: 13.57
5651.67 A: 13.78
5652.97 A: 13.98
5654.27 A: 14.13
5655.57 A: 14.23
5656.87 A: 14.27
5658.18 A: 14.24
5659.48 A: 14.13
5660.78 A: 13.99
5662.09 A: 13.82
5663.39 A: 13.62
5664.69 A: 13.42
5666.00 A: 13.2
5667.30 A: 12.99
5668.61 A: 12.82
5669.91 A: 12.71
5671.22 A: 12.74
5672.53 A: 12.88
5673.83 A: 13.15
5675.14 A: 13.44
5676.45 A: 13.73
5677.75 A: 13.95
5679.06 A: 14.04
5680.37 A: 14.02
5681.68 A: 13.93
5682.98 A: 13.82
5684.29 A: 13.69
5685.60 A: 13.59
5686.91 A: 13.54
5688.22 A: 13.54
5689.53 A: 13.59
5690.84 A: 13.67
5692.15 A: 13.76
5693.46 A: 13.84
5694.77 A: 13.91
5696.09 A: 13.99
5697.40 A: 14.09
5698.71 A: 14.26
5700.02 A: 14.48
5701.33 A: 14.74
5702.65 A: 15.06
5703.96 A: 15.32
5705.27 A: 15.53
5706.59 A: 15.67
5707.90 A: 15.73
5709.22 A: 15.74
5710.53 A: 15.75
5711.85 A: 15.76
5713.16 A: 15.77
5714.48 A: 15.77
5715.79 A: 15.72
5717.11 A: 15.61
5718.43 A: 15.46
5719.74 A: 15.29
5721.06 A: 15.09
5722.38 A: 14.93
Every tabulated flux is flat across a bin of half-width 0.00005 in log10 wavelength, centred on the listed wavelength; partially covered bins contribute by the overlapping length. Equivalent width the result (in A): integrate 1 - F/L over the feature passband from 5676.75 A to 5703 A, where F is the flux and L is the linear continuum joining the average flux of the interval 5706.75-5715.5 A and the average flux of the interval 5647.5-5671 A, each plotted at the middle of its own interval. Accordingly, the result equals 1.6 A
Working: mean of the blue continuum 13.6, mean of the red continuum 15.8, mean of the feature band 14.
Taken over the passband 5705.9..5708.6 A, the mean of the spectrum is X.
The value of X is 15.7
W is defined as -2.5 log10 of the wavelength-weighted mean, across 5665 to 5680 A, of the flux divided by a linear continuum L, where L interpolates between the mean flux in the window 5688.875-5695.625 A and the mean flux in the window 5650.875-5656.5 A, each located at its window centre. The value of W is 0.051 mag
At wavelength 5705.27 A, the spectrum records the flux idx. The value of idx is 15.53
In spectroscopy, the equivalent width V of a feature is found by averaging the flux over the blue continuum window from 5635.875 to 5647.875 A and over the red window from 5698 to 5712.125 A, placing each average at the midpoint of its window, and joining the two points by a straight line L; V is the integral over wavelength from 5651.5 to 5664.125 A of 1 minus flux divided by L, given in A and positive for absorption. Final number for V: -0.8 A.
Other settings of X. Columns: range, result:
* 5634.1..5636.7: 12.2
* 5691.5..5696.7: 13.9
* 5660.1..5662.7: 13.9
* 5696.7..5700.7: 14.3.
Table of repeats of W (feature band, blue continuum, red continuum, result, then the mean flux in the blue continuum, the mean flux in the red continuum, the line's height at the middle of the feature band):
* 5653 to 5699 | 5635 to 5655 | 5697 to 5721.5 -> 0.03 mag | 12.9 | 15.3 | 14.1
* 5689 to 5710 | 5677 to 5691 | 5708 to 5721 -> 0.01 mag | 13.8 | 15.6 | 14.7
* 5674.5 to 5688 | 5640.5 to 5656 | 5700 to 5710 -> 0.05 mag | 13.3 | 15.3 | 14.5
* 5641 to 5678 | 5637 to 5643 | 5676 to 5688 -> -0.03 mag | 12.3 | 13.8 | 13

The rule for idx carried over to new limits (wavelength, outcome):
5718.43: 15.46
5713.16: 15.77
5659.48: 14.13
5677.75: 13.95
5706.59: 15.67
